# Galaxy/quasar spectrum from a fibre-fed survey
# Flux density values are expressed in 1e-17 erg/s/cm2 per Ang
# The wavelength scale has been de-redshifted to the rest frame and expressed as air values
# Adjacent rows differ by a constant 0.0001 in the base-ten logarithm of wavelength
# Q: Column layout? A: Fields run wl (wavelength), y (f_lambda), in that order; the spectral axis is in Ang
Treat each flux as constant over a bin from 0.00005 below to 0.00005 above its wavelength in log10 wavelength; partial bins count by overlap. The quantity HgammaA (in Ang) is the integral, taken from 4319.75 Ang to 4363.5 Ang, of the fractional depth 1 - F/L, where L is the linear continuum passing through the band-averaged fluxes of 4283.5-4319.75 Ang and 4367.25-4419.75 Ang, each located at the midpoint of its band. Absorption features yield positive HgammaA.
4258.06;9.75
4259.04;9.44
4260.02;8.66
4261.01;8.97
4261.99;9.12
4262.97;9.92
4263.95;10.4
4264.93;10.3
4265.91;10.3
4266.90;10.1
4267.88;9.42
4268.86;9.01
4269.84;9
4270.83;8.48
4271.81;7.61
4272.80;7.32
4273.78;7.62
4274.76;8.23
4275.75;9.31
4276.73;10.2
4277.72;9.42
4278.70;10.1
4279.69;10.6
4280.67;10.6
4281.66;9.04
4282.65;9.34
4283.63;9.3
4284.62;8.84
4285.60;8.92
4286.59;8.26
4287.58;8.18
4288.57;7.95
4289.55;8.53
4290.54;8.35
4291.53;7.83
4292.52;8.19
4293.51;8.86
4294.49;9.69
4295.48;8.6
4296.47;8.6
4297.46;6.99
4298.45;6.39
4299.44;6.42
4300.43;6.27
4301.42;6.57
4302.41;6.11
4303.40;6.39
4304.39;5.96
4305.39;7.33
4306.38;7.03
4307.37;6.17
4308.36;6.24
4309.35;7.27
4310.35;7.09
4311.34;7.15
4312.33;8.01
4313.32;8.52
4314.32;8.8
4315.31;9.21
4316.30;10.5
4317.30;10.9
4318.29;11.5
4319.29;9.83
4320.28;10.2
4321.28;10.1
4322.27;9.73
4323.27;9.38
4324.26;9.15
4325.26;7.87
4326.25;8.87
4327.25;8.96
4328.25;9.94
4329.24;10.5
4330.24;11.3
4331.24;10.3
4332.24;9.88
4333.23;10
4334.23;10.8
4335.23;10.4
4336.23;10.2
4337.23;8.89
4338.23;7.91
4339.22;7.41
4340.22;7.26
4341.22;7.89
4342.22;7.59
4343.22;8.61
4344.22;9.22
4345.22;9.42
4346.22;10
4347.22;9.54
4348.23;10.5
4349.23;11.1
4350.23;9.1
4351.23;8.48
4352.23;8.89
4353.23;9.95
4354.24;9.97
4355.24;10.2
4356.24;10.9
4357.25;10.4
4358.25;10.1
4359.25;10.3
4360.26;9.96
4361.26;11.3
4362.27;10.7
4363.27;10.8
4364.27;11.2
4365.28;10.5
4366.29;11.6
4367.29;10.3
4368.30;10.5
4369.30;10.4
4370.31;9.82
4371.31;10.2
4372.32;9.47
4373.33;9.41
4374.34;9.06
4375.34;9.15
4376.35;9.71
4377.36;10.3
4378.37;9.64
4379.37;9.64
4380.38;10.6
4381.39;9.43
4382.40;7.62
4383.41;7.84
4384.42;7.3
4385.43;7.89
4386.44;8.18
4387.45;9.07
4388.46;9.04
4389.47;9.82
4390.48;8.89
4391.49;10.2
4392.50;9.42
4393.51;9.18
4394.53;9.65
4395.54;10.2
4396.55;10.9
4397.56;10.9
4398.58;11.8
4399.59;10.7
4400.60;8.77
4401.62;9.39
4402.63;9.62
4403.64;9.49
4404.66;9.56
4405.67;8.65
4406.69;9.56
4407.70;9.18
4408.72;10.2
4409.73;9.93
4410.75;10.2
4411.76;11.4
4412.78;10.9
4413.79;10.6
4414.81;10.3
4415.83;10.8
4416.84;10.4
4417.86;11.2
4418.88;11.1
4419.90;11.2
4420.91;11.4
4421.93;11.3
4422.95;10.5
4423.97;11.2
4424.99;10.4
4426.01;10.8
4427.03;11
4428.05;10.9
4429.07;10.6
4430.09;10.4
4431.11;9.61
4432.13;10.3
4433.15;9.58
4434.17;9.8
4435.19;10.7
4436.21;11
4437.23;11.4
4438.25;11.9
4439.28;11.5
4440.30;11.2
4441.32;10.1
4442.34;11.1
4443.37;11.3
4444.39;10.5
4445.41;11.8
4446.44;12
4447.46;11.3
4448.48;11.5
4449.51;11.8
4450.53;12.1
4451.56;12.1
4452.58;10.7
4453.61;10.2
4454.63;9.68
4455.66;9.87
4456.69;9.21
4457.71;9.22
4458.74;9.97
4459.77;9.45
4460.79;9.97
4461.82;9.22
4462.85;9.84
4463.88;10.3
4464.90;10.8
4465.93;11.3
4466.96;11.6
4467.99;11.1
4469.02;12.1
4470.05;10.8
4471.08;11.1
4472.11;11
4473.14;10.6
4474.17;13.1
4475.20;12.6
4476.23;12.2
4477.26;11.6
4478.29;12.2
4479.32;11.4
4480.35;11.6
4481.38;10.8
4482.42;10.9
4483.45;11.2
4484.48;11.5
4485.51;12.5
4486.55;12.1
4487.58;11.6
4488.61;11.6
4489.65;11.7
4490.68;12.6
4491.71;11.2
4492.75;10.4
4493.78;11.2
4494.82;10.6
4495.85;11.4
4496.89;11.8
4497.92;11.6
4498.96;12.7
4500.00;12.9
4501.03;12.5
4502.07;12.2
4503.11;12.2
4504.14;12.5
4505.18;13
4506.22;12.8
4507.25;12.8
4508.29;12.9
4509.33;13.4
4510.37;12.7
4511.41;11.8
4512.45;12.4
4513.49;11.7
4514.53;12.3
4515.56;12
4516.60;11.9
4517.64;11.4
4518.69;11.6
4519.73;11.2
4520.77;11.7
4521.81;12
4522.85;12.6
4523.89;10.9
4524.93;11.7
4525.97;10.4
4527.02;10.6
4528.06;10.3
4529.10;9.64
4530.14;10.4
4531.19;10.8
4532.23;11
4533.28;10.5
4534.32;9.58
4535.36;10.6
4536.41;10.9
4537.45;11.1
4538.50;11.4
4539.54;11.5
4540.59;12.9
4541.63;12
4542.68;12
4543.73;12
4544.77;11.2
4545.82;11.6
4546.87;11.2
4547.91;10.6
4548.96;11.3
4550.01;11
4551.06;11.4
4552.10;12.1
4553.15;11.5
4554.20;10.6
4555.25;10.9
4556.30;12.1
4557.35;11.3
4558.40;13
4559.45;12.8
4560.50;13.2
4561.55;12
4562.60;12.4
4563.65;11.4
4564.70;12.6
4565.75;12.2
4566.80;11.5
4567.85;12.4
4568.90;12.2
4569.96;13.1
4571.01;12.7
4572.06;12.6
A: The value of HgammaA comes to -4.3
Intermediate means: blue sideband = 8.01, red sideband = 9.76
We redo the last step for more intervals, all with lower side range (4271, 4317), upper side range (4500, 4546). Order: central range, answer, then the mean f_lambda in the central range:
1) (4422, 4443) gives -0.91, 10.7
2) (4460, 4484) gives -0.63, 11.2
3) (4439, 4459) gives -0.65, 10.9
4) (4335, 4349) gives -0.08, 8.93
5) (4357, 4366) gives -1.40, 10.6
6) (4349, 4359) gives -0.91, 9.89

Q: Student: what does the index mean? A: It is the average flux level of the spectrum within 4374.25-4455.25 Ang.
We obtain 10.3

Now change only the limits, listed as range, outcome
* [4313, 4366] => 9.73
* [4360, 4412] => 9.77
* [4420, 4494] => 11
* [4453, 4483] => 10.8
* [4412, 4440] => 10.8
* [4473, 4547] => 11.7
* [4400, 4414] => 9.81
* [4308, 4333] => 9.27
